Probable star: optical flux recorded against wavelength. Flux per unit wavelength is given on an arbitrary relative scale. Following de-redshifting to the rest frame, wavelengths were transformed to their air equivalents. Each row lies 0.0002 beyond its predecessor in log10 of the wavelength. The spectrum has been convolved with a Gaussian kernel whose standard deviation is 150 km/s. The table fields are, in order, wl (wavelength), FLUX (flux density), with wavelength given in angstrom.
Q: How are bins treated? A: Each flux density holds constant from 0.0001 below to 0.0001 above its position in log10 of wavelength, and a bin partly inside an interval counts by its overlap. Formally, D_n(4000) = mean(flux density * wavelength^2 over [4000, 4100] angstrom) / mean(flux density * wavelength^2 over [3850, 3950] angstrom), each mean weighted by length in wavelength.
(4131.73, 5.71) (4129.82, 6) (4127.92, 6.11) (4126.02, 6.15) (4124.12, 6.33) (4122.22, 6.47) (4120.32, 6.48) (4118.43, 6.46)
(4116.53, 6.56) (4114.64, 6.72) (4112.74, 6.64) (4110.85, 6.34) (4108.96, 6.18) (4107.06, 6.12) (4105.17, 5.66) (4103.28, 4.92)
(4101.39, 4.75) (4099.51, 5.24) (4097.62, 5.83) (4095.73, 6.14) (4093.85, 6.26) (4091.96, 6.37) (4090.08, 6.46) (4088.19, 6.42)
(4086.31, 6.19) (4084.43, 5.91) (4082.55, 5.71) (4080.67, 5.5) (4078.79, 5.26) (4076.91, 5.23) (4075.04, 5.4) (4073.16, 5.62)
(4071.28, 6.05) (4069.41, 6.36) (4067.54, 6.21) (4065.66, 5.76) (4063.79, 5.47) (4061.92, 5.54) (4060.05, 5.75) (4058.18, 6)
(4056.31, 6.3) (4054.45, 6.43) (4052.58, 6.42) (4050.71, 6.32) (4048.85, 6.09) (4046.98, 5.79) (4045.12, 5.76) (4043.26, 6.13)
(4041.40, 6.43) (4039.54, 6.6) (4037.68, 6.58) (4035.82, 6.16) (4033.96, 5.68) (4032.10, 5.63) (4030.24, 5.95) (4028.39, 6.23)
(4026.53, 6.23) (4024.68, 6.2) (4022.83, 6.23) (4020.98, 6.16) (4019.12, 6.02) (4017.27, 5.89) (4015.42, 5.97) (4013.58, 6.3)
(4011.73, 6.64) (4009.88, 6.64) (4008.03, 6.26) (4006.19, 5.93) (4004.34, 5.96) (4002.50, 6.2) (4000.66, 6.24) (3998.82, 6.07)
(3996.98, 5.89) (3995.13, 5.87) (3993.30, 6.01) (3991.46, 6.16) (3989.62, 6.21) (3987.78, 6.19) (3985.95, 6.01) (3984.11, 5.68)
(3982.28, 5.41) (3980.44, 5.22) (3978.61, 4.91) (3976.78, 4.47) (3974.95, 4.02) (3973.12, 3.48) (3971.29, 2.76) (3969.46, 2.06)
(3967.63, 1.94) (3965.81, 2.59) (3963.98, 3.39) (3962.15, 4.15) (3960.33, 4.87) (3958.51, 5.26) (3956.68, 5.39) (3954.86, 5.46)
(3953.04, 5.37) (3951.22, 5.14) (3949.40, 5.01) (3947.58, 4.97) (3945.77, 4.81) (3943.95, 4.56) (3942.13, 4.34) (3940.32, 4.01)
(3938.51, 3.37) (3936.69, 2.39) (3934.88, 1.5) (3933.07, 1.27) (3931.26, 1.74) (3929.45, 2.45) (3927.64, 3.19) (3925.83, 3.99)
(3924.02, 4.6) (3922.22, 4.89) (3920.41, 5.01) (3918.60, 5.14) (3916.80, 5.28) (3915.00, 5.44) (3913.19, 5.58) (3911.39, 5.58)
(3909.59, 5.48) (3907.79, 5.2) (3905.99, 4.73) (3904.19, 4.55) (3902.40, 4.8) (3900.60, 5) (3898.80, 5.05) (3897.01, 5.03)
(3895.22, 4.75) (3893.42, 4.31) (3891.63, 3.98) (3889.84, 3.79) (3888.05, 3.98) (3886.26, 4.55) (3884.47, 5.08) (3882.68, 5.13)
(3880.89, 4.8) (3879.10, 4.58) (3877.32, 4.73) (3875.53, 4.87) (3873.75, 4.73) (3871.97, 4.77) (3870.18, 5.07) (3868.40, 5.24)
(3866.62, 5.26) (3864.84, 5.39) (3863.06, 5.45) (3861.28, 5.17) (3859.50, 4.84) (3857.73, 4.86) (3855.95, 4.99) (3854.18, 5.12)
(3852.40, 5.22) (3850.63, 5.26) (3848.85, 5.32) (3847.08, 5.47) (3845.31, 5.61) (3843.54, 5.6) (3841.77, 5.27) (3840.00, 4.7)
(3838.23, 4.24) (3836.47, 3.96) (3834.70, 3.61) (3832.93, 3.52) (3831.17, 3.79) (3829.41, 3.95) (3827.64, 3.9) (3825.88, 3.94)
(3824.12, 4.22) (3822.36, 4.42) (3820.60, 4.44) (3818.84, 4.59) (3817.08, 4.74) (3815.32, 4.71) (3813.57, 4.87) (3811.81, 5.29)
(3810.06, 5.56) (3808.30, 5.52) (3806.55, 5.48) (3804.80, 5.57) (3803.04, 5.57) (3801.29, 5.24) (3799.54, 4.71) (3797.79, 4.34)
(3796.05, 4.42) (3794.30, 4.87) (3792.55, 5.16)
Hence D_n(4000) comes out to 1.4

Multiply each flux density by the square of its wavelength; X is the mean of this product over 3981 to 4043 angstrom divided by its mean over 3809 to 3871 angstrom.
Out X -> 1.4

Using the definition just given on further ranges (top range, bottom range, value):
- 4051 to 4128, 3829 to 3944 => 1.46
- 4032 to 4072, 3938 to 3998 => 1.34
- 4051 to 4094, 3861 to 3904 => 1.36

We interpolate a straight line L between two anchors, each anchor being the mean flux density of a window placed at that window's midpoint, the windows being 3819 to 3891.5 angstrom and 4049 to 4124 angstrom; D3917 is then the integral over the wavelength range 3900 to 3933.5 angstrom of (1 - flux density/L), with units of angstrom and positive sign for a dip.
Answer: 3.9 angstrom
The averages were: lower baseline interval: 4.71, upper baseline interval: 5.99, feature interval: 4.45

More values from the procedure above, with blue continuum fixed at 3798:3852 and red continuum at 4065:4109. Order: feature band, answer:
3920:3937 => 6.9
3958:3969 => 3.6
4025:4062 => -3.2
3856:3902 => 1.5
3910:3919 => -0.5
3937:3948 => 2.2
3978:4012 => -3.3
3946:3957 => 0.2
